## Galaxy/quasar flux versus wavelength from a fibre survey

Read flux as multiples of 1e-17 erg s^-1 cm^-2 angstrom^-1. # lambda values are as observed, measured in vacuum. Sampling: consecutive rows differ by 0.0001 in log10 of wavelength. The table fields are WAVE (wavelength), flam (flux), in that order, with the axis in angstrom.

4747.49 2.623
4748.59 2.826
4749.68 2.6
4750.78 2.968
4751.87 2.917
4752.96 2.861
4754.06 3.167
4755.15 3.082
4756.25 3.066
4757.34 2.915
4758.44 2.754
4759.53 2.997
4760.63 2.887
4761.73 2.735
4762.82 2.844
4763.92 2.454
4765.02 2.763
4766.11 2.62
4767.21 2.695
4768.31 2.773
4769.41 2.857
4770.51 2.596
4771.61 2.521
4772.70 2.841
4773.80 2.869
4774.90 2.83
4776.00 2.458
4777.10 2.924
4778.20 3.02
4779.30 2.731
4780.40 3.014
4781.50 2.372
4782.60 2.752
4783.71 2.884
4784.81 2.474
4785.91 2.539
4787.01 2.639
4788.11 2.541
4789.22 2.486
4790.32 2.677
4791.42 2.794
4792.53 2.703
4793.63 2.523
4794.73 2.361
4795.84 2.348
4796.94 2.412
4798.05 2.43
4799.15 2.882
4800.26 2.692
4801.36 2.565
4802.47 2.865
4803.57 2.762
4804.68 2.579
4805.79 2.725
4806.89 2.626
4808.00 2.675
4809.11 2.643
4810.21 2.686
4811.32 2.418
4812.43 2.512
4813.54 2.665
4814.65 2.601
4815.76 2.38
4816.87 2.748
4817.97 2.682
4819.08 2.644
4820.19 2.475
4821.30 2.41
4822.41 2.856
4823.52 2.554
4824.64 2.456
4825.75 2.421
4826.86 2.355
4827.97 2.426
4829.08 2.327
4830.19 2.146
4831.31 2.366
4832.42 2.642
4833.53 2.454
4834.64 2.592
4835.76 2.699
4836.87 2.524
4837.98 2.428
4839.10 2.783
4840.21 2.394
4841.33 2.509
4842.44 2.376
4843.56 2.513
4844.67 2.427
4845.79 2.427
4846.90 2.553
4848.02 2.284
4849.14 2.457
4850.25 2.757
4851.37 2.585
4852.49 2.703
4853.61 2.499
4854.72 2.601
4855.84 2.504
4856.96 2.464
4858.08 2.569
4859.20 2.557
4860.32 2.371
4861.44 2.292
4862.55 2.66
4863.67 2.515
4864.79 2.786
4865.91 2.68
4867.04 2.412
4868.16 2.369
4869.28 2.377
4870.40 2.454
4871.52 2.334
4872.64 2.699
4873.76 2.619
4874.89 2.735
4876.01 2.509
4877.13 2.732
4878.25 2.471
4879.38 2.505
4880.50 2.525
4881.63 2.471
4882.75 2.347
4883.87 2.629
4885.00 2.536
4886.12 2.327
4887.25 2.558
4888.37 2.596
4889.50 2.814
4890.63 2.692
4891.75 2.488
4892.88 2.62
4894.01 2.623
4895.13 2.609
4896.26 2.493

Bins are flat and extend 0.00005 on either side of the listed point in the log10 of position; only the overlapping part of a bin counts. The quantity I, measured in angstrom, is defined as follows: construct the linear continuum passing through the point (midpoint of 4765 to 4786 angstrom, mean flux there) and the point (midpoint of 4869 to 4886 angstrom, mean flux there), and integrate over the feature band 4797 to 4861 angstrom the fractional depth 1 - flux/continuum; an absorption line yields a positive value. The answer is 1.9 angstrom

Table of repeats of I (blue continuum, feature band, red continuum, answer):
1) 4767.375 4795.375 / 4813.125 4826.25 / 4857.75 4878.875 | 0.2 angstrom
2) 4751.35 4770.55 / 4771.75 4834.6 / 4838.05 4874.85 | 2.2 angstrom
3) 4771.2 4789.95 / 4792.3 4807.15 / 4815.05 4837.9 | 0.1 angstrom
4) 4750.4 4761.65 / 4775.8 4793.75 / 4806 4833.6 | 0.5 angstrom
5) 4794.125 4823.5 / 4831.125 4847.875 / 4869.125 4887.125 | 0.4 angstrom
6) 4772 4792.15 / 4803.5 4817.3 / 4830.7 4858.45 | 0.1 angstrom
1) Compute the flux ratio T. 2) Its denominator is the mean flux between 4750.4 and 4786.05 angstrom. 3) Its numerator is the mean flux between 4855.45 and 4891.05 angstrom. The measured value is 0.91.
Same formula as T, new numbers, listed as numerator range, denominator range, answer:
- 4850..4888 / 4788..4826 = 0.98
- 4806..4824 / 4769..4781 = 0.93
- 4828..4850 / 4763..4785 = 0.91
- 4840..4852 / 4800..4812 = 0.93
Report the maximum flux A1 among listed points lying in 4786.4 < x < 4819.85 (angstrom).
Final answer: 2.882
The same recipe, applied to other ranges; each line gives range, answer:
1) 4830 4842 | 2.783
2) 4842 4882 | 2.786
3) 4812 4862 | 2.856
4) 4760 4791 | 3.02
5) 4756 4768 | 3.066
